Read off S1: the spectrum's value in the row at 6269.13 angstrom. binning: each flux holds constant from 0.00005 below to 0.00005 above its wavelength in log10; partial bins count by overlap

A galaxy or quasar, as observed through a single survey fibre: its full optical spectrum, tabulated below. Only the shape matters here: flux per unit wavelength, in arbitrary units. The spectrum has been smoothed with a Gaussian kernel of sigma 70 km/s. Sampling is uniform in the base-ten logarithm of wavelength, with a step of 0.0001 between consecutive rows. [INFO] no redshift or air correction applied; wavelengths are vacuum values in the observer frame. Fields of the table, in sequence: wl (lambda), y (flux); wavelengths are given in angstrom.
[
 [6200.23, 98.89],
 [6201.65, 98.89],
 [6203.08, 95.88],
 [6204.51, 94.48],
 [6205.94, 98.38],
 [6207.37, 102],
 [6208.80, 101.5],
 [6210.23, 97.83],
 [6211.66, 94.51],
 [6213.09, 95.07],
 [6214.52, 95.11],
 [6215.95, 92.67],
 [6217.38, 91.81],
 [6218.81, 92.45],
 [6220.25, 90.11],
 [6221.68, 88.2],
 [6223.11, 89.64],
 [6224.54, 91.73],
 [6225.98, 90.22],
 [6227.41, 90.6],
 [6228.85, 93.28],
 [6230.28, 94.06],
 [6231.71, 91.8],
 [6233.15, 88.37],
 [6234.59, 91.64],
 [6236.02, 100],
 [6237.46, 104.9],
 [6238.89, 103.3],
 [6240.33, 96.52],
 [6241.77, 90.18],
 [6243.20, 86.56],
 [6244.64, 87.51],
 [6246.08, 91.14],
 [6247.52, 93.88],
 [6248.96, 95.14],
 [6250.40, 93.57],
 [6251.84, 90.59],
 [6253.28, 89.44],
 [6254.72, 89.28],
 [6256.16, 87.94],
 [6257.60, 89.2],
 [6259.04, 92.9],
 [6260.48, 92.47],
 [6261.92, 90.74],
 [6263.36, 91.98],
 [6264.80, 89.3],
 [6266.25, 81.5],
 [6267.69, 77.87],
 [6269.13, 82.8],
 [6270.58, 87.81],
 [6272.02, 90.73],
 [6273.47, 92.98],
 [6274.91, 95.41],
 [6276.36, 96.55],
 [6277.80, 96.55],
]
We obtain 82.8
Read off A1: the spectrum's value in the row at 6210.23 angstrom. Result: 97.83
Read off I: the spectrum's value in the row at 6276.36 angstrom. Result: 96.55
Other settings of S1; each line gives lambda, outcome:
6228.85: 93.28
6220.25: 90.11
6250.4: 93.57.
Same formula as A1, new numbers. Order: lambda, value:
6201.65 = 98.89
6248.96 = 95.14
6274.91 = 95.41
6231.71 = 91.8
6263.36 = 91.98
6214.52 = 95.11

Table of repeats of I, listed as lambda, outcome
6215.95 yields 92.67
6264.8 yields 89.3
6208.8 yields 101.5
